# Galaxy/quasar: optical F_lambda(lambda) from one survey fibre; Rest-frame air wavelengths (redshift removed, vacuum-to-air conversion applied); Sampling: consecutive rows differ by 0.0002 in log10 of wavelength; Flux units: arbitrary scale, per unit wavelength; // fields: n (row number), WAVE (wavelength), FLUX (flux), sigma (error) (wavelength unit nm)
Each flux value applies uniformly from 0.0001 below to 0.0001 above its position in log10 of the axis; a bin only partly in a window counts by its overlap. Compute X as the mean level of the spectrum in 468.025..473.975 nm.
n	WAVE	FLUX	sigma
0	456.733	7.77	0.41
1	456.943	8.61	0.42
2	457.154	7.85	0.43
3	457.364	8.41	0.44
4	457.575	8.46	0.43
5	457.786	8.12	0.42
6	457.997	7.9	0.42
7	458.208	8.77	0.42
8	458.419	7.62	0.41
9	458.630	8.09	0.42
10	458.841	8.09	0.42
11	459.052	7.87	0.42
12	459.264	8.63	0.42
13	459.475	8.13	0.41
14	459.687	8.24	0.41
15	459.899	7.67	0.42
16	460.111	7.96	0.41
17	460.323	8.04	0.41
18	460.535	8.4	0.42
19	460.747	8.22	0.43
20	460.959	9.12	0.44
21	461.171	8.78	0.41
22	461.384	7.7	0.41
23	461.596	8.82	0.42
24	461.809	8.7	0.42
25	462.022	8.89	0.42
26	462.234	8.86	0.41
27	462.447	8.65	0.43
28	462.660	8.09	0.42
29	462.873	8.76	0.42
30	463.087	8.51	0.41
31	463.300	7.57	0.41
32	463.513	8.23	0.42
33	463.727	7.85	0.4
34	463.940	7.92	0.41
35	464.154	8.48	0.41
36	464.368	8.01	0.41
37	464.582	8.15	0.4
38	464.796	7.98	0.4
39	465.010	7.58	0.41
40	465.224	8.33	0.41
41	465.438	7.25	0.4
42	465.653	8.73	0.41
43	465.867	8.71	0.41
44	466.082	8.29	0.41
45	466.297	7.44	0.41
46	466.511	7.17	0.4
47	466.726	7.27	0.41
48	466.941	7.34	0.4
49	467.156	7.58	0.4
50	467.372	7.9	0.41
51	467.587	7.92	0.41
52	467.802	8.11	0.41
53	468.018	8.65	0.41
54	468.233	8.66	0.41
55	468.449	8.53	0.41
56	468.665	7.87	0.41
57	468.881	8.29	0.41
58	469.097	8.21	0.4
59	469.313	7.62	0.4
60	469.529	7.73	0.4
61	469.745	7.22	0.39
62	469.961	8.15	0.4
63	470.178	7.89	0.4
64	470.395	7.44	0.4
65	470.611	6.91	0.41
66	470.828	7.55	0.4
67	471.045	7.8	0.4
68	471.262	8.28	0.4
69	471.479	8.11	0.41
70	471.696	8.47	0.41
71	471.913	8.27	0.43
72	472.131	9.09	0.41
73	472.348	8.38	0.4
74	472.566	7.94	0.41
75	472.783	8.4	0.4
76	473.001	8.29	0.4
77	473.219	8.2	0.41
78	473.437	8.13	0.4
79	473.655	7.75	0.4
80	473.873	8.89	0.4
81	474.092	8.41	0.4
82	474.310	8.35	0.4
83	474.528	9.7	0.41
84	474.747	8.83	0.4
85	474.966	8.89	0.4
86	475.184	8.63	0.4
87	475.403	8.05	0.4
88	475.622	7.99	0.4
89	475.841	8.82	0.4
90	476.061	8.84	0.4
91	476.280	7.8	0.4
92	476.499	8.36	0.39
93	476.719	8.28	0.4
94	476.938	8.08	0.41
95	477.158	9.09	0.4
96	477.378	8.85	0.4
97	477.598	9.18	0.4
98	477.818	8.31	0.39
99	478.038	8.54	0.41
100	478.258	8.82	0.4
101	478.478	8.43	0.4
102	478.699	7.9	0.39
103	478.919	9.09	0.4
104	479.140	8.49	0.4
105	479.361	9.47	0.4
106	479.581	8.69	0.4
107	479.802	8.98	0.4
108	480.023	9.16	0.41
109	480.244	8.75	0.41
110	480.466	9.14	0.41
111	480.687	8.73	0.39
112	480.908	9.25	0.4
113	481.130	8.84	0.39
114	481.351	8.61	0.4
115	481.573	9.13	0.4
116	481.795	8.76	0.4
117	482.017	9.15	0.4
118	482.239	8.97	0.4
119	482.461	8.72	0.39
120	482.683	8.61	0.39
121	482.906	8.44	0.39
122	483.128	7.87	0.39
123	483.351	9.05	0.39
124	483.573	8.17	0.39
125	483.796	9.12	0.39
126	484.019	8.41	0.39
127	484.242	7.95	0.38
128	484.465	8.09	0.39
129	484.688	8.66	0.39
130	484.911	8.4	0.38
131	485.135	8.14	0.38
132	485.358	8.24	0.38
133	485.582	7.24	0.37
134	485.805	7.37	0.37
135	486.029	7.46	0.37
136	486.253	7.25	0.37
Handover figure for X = 8.09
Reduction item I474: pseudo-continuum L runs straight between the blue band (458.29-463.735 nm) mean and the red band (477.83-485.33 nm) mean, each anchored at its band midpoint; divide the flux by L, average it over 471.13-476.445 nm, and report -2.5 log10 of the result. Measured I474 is 0.012 mag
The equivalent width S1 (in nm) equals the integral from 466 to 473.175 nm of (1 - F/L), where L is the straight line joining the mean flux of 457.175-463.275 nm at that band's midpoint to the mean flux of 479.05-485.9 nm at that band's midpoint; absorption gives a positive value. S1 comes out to 0.41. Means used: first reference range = 8.32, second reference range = 8.6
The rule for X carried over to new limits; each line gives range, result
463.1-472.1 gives 7.95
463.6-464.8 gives 8.07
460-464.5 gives 8.36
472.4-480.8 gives 8.59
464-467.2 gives 7.89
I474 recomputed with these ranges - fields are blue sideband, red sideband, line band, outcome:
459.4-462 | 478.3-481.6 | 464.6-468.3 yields 0.073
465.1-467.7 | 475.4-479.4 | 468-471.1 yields 0.020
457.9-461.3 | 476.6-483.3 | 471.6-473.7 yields 0.032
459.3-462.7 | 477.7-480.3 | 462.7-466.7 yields 0.057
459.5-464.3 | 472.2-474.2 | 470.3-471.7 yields 0.073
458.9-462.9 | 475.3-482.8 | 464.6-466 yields 0.047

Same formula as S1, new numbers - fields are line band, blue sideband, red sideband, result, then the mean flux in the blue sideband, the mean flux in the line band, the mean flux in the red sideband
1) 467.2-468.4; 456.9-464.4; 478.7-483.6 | 0.03 nm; 8.28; 8.22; 8.81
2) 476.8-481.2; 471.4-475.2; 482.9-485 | -0.18 nm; 8.49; 8.79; 8.42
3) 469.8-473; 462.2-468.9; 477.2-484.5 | 0.11 nm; 8.07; 8.04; 8.73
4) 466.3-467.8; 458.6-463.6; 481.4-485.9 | 0.14 nm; 8.34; 7.57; 8.43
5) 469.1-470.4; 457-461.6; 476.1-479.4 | 0.10 nm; 8.21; 7.74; 8.57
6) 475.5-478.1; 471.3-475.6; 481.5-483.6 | 0.01 nm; 8.45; 8.51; 8.7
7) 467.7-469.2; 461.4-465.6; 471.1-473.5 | -0.01 nm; 8.24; 8.33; 8.32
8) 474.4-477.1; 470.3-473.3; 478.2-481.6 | -0.03 nm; 8.08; 8.53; 8.84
